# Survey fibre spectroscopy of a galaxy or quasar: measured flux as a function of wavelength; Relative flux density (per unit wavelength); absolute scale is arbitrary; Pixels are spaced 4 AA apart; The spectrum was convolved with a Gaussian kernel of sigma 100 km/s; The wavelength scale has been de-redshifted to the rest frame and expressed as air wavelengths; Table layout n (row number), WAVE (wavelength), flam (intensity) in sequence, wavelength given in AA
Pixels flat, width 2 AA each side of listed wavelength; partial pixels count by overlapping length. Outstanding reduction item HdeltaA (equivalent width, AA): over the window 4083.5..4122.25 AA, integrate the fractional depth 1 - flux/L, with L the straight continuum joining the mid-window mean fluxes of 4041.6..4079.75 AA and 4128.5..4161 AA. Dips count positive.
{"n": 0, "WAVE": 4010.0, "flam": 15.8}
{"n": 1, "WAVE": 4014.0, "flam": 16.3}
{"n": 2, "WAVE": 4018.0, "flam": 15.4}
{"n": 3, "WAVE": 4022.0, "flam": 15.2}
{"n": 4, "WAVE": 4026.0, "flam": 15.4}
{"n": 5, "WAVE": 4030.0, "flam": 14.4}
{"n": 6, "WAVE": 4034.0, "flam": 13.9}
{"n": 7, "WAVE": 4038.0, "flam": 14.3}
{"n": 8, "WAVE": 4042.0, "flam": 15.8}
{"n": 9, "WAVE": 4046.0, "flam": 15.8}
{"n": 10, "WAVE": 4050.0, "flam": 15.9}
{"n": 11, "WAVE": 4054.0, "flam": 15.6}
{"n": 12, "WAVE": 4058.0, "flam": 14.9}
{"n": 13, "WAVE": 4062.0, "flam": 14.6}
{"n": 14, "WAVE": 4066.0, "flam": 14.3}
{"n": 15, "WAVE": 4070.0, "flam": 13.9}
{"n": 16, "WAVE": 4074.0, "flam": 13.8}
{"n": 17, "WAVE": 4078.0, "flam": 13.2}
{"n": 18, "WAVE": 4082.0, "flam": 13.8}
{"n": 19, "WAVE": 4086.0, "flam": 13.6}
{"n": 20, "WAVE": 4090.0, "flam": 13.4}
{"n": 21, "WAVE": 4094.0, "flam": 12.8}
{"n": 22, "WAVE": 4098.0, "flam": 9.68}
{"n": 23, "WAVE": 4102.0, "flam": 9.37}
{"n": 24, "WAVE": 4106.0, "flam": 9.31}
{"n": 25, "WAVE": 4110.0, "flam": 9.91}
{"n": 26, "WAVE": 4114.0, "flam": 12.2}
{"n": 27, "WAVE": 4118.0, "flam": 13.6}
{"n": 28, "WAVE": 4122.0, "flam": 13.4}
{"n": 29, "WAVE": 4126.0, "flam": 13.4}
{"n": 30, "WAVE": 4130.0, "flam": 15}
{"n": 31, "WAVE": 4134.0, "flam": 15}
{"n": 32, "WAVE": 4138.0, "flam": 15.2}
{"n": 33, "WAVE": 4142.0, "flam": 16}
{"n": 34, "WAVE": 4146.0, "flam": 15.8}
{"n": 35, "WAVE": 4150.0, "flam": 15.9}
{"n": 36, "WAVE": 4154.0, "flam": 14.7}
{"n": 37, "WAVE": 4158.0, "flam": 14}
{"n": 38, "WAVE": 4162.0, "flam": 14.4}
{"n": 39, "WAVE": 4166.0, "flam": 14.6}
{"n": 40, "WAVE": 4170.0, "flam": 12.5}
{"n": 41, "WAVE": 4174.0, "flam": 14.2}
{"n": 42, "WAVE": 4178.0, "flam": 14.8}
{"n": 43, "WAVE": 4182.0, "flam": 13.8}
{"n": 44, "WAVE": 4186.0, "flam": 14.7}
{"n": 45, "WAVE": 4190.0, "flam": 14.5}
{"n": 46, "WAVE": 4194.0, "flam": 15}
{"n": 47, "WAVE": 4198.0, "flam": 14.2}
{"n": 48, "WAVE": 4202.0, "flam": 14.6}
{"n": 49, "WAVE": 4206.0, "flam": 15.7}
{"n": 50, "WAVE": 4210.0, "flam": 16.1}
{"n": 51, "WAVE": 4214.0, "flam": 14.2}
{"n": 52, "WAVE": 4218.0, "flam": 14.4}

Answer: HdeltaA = 8.5 AA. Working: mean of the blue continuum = 14.7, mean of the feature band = 11.7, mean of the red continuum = 15.2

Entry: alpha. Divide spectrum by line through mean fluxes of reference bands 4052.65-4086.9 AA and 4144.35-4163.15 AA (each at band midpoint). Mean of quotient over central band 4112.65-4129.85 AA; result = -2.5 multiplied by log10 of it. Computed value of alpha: 0.099 mag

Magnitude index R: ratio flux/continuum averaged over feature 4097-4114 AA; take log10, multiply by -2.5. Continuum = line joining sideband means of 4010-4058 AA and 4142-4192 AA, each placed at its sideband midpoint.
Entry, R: 0.45 mag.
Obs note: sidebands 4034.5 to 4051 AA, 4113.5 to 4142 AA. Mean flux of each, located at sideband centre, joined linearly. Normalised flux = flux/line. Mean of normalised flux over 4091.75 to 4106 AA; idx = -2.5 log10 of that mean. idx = 0.36 mag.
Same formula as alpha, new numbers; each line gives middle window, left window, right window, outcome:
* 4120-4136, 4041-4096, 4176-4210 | 0.03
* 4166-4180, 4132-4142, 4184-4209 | 0.08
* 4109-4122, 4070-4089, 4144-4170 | 0.15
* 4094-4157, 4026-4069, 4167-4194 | 0.10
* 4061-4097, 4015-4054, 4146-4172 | 0.10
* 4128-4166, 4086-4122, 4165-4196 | -0.16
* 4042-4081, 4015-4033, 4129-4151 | 0.04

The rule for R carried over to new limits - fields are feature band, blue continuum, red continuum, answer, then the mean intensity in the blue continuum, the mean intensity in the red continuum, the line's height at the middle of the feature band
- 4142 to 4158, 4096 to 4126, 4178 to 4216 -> -0.20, 11.2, 14.8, 12.8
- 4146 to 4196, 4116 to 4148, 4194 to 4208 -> 0.02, 14.7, 14.9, 14.8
